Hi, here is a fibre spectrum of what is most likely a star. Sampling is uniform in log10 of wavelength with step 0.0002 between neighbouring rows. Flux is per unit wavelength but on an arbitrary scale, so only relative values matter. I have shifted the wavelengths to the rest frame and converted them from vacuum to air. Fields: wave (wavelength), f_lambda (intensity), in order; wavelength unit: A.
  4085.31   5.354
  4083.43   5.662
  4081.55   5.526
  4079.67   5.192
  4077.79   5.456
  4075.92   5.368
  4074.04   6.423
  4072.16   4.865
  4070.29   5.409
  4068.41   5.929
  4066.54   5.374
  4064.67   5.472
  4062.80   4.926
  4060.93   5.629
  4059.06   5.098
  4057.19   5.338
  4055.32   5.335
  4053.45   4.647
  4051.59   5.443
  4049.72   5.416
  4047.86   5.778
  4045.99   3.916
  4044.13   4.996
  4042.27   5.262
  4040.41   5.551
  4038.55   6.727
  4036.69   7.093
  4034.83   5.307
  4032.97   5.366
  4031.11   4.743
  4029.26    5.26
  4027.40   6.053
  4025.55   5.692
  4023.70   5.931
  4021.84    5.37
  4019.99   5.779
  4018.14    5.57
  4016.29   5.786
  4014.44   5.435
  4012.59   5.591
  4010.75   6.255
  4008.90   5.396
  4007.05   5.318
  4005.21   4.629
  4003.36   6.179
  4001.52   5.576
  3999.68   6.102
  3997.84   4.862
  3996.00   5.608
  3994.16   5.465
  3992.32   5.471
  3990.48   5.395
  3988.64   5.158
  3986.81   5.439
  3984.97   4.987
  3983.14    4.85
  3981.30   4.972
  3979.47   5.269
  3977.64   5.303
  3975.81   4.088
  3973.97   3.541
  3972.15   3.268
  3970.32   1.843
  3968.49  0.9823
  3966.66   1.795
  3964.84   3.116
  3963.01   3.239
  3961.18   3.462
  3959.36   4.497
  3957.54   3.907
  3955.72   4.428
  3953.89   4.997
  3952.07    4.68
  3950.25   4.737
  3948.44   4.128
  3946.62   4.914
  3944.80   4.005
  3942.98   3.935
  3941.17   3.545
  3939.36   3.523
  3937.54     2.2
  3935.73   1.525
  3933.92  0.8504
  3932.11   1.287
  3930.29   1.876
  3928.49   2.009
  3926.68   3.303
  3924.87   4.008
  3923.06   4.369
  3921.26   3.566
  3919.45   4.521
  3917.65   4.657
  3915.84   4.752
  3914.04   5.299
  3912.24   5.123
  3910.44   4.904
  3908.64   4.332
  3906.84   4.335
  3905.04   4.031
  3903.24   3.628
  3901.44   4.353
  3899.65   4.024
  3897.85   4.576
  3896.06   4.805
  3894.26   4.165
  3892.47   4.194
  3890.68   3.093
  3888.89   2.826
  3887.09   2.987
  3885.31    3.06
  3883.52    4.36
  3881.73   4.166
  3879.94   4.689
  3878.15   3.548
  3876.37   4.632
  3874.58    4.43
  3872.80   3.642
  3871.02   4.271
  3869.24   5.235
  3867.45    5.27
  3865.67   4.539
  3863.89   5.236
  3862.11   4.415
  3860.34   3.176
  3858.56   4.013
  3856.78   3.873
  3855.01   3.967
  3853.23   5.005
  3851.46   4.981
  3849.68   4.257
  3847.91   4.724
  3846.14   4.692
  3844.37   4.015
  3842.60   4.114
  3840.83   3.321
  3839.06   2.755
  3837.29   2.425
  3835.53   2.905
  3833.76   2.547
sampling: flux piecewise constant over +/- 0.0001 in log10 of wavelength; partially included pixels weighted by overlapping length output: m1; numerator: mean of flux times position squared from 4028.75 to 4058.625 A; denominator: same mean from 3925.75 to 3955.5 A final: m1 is 1.7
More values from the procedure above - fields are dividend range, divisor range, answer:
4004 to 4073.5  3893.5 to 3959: 1.49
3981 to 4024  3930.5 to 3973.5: 1.73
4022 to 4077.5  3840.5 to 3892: 1.44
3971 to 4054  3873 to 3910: 1.41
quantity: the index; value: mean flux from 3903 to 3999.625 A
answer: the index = 3.99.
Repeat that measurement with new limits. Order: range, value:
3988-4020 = 5.53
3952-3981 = 3.65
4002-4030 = 5.62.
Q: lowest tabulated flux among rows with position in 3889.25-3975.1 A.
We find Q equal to 0.8504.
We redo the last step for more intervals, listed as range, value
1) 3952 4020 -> 0.9823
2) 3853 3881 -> 3.176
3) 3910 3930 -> 2.009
